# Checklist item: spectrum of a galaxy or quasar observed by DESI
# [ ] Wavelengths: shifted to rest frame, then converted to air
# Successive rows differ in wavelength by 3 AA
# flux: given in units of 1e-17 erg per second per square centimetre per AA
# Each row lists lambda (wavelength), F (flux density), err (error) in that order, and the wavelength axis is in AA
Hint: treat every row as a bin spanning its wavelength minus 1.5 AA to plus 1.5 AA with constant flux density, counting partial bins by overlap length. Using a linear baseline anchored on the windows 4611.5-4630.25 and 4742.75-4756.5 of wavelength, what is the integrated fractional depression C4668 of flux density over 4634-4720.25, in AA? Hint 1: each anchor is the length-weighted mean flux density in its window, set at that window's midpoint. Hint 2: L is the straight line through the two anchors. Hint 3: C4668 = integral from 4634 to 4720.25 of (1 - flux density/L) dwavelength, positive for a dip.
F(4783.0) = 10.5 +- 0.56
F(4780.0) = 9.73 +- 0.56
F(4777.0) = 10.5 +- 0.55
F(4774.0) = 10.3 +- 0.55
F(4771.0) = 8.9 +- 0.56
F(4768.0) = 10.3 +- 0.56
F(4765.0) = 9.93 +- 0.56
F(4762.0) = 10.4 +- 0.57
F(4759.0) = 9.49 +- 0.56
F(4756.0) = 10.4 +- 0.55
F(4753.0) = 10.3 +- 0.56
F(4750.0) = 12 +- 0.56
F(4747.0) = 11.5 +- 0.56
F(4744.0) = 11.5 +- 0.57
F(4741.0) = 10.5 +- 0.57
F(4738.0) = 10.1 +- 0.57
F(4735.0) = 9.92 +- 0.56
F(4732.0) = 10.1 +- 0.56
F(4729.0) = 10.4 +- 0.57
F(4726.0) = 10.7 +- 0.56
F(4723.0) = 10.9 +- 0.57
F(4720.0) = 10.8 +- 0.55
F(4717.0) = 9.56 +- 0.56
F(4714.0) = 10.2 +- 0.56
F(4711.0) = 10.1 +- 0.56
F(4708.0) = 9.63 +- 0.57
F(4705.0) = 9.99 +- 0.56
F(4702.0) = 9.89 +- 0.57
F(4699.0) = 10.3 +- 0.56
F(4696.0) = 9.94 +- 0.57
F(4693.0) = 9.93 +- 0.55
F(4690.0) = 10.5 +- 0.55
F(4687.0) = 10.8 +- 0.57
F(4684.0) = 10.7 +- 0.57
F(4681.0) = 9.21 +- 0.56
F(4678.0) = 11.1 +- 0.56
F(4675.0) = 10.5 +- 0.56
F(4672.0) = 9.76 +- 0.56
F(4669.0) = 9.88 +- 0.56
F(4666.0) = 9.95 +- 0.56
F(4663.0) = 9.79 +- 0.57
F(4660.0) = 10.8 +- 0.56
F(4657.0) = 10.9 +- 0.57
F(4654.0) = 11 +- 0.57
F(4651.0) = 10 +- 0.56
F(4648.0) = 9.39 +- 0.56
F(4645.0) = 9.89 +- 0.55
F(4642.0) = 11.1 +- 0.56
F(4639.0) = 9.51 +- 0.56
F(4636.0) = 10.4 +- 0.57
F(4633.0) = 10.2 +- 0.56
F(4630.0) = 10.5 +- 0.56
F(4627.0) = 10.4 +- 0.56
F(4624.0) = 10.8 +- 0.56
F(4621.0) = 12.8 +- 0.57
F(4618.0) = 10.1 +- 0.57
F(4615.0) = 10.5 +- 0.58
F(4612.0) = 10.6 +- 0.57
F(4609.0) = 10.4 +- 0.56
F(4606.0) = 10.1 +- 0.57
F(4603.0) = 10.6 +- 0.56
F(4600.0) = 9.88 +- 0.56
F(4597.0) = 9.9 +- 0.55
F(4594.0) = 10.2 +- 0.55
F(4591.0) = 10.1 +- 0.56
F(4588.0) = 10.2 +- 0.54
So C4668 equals 6.4 AA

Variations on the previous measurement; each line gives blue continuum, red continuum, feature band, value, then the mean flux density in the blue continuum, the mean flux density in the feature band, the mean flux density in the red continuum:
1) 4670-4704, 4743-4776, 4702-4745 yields 0.2 AA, 10.2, 10.3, 10.4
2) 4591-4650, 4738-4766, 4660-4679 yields 0.5 AA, 10.4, 10.2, 10.7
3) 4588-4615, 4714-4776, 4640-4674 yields 0.3 AA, 10.2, 10.2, 10.4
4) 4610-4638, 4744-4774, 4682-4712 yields 1.1 AA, 10.7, 10.2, 10.4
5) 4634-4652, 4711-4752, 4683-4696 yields -0.1 AA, 10.1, 10.4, 10.6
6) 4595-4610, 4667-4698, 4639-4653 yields 0.2 AA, 10.2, 10.1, 10.2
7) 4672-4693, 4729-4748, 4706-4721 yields 0.6 AA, 10.4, 10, 10.6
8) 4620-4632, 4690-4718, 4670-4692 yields -0.1 AA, 11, 10.3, 9.99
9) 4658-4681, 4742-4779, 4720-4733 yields -0.3 AA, 10.2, 10.6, 10.5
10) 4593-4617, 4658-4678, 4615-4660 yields -1.2 AA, 10.3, 10.5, 10.2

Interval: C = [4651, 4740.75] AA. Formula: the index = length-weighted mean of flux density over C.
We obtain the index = 10.3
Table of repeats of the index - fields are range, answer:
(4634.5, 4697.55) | 10.2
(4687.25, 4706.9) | 10.1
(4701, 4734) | 10.2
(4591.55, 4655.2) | 10.4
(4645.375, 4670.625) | 10.2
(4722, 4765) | 10.6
